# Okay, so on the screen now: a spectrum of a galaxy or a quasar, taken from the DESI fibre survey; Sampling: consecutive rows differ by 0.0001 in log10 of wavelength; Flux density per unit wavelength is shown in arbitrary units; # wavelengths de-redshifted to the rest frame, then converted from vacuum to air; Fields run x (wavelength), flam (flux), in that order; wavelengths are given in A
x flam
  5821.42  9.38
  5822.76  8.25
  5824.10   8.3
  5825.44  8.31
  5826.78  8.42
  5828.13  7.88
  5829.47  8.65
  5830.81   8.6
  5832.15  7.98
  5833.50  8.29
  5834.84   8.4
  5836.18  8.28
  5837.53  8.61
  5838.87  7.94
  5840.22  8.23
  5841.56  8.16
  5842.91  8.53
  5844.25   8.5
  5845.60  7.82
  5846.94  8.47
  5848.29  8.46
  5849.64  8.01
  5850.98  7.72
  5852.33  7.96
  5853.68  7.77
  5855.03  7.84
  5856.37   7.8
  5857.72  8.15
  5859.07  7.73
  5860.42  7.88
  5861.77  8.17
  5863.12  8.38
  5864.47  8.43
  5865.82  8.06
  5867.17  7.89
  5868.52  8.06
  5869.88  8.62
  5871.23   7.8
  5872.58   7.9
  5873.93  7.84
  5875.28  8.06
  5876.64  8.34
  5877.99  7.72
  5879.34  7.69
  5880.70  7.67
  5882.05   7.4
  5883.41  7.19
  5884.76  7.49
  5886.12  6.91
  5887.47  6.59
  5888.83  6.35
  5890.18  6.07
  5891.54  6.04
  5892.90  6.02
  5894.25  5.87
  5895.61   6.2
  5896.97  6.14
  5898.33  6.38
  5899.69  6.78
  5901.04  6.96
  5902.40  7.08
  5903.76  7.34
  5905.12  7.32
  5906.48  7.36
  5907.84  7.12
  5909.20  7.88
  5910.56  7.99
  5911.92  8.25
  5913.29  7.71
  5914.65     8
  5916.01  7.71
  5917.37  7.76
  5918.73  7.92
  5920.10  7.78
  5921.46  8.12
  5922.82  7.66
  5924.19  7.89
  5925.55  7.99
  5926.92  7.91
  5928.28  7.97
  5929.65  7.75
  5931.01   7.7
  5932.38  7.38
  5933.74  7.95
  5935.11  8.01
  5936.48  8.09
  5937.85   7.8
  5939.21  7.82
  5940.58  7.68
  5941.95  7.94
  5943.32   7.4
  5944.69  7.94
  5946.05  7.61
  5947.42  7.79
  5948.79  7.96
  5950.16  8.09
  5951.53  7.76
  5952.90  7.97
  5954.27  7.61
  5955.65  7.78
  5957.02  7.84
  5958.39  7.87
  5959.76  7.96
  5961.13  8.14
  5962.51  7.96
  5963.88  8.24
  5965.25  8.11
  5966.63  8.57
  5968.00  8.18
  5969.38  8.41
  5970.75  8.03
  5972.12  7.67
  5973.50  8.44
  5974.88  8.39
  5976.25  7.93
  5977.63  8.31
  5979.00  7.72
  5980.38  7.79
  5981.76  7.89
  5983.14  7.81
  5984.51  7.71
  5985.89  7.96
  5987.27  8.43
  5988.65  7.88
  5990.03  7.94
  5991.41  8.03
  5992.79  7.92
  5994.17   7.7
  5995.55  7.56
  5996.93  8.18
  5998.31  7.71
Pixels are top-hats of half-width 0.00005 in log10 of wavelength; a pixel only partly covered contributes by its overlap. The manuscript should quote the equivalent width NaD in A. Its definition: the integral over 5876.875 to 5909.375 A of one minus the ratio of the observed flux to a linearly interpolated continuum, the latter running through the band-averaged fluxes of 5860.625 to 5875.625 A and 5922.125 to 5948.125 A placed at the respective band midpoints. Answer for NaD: 4.4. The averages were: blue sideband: 8.11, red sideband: 7.81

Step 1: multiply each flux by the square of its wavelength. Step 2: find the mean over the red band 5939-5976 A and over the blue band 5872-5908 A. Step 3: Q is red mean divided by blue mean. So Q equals 1.16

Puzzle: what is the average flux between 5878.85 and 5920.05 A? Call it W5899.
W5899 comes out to 7.11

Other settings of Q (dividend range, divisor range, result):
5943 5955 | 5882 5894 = 1.21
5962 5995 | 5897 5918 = 1.11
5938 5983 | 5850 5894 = 1.08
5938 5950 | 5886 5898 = 1.28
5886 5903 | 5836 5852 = 0.79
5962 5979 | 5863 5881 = 1.05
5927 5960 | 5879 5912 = 1.15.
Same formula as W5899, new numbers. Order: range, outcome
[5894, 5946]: 7.56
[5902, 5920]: 7.66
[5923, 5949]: 7.81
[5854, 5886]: 7.9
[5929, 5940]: 7.81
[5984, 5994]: 7.97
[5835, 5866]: 8.13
